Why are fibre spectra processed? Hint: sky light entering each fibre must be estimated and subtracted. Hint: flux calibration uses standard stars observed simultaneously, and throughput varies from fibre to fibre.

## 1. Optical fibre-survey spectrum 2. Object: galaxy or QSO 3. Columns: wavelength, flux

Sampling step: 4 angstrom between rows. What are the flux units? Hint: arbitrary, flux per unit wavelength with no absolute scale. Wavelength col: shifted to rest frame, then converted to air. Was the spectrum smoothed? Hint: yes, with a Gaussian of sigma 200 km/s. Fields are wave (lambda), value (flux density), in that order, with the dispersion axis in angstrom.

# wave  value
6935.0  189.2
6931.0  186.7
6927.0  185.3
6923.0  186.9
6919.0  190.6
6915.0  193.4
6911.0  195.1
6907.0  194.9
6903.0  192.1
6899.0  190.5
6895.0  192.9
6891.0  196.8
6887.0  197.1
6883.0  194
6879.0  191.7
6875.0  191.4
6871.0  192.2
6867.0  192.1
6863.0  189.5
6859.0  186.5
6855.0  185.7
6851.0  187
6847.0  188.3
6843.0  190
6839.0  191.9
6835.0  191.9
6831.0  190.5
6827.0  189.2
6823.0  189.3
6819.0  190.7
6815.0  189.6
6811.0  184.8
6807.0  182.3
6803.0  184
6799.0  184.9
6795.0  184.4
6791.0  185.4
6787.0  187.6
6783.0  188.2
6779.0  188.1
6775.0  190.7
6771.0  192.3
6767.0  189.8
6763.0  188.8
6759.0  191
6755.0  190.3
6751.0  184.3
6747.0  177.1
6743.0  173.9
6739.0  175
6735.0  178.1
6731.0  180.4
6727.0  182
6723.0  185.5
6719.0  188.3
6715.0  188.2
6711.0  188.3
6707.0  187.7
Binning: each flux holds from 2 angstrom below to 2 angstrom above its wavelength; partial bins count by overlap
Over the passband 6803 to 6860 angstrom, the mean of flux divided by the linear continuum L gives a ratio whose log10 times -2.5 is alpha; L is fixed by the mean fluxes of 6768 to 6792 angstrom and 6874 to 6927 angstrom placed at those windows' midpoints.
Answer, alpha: 0.01 mag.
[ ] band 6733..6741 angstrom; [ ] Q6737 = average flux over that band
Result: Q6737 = 177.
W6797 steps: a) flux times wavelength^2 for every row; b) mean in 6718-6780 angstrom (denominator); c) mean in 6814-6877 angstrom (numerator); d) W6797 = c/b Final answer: 1.06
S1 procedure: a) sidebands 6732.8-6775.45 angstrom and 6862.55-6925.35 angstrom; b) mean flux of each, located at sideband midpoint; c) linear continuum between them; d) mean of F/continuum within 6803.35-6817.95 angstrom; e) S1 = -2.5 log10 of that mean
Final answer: 0.012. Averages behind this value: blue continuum 184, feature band 186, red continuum 193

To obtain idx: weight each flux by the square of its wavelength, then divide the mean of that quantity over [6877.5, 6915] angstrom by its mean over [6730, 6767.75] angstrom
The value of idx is 1.11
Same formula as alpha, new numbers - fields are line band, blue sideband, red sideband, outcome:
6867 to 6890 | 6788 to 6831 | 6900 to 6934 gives -0.024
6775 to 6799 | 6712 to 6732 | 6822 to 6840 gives 0.009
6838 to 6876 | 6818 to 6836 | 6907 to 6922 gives 0.010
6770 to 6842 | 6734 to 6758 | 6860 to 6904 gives -0.014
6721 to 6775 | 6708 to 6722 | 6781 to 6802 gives 0.018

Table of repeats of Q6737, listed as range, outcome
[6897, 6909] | 192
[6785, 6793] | 186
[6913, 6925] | 190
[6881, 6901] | 194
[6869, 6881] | 192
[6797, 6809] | 184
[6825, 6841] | 191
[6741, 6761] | 183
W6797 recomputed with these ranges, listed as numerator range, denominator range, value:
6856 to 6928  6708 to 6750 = 1.11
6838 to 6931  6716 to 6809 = 1.07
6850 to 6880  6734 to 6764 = 1.08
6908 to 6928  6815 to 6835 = 1.03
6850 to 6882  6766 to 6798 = 1.03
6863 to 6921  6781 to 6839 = 1.05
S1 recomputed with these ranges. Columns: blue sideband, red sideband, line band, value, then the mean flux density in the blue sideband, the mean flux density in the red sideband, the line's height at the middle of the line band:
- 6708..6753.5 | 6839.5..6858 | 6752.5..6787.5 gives -0.032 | 182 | 188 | 184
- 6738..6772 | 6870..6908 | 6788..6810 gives 0.019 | 185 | 193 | 188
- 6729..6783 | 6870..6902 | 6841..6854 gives 0.015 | 185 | 193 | 191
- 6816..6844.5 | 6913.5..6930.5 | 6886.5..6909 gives -0.026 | 190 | 189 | 189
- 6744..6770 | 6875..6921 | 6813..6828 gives 0.000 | 187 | 193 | 190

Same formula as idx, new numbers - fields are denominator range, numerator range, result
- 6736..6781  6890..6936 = 1.08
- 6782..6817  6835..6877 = 1.04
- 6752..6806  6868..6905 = 1.06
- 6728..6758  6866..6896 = 1.12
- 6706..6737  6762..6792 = 1.04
